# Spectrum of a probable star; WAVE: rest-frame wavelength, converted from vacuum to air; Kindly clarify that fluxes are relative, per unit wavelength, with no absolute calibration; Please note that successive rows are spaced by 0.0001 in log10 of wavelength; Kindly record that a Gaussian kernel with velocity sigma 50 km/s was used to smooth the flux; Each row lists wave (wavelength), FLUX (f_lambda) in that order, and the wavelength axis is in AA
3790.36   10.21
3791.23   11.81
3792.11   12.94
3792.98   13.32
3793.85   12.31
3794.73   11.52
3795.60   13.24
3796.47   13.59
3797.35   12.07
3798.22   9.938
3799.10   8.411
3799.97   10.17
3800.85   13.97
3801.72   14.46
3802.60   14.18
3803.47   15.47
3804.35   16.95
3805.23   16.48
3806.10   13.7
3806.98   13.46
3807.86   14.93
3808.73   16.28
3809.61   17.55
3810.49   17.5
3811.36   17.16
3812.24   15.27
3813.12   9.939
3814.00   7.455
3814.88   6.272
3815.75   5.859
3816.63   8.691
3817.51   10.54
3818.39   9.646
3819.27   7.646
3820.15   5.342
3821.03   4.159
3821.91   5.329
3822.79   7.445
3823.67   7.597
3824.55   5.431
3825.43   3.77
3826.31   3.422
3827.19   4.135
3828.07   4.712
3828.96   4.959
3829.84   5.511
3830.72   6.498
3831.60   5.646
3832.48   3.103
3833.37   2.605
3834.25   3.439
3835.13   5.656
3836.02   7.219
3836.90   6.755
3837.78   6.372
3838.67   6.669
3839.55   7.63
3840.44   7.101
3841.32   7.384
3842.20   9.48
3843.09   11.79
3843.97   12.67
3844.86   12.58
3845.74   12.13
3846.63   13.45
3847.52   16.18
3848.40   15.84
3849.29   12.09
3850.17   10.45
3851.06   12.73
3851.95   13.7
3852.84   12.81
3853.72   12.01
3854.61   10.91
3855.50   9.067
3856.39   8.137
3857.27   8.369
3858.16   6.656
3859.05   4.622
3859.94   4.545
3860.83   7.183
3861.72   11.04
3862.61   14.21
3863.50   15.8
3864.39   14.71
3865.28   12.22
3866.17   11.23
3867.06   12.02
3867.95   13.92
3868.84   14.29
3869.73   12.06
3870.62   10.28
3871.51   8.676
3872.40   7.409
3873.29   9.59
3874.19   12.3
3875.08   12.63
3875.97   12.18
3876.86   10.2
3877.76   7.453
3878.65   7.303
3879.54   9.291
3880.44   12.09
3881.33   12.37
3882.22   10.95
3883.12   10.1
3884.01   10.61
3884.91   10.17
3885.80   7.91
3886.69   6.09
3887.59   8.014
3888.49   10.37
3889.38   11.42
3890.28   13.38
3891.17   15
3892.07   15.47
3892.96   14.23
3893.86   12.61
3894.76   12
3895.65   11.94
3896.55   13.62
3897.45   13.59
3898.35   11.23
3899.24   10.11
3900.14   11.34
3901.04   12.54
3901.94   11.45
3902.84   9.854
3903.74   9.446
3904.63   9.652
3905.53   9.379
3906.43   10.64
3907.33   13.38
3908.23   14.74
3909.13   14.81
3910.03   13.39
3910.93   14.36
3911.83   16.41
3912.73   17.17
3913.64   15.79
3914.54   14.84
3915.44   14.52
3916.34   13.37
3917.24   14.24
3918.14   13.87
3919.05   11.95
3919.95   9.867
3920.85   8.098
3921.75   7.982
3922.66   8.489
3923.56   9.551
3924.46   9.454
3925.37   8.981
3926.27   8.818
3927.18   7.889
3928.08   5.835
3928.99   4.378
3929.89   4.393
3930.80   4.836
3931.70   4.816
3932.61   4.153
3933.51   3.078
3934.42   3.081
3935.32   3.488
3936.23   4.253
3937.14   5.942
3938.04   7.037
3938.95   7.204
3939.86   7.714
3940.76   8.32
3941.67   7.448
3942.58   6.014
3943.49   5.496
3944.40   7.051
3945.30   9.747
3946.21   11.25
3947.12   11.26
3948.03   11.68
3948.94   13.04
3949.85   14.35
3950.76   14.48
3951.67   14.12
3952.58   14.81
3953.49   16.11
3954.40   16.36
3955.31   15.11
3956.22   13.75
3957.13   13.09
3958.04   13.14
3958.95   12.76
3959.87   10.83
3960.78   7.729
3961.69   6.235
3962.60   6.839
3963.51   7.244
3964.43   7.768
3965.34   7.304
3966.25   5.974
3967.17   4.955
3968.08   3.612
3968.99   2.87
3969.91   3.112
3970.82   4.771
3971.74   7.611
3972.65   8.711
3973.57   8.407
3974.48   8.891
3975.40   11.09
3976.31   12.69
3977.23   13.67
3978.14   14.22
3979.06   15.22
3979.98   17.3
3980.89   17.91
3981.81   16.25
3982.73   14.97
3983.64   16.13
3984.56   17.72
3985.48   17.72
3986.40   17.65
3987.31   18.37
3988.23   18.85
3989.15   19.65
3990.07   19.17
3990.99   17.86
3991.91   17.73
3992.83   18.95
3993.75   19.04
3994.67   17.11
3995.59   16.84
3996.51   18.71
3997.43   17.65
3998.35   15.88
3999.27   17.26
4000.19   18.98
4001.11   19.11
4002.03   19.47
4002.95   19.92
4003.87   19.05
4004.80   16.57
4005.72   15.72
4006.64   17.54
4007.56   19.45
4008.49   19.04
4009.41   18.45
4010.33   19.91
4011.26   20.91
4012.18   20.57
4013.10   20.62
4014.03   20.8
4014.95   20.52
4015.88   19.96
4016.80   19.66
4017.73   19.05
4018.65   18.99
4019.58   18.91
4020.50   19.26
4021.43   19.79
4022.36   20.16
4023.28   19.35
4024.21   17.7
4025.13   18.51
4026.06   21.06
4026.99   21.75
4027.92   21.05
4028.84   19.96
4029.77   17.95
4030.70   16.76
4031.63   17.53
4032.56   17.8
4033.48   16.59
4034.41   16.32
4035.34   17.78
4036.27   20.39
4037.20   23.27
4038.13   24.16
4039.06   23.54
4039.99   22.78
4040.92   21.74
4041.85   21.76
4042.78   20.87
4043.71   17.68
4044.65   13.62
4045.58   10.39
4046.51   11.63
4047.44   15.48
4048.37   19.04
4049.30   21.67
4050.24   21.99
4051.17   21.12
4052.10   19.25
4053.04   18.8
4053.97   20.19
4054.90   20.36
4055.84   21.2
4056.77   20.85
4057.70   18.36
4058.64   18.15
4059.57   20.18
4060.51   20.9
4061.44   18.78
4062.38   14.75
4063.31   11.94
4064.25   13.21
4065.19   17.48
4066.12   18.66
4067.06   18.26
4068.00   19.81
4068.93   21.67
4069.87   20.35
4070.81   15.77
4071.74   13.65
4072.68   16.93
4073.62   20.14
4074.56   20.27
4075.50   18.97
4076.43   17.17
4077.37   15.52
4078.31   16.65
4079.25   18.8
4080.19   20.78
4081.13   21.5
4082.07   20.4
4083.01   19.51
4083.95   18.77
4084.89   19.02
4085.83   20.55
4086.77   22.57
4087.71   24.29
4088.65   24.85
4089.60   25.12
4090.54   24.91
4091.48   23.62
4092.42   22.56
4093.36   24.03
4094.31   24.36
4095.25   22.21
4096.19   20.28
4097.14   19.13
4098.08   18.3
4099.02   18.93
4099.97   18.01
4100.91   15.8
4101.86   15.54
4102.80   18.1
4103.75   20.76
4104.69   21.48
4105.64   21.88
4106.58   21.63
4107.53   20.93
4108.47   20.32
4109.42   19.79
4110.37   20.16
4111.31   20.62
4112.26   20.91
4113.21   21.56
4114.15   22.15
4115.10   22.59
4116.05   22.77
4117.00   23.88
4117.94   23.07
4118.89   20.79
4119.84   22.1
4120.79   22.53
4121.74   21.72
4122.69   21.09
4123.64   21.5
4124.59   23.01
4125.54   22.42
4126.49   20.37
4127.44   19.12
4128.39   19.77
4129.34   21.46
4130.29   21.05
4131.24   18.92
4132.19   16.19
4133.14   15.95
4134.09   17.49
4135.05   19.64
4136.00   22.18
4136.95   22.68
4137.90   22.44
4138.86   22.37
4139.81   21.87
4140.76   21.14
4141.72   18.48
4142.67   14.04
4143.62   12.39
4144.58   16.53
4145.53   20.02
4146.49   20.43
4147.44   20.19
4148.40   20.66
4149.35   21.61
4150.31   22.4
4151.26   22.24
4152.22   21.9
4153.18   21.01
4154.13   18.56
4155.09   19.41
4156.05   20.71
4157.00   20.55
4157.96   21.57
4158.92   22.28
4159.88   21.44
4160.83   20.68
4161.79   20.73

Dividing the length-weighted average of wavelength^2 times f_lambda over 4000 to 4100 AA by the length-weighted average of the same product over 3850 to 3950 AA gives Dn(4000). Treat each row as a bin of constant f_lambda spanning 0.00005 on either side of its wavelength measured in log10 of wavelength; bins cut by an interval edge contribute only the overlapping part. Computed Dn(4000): 2.04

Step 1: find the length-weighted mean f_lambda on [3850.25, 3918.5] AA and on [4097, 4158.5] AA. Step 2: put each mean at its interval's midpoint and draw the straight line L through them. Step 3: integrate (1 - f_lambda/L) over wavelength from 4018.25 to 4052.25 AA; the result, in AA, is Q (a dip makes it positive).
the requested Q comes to -4.3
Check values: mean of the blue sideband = 11.5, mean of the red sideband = 20.3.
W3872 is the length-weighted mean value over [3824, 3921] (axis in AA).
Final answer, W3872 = 10.5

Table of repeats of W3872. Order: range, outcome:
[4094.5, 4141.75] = 20.6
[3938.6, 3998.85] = 12.4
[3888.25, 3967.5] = 10.4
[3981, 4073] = 18.7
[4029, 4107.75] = 19.4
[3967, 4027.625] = 16.6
